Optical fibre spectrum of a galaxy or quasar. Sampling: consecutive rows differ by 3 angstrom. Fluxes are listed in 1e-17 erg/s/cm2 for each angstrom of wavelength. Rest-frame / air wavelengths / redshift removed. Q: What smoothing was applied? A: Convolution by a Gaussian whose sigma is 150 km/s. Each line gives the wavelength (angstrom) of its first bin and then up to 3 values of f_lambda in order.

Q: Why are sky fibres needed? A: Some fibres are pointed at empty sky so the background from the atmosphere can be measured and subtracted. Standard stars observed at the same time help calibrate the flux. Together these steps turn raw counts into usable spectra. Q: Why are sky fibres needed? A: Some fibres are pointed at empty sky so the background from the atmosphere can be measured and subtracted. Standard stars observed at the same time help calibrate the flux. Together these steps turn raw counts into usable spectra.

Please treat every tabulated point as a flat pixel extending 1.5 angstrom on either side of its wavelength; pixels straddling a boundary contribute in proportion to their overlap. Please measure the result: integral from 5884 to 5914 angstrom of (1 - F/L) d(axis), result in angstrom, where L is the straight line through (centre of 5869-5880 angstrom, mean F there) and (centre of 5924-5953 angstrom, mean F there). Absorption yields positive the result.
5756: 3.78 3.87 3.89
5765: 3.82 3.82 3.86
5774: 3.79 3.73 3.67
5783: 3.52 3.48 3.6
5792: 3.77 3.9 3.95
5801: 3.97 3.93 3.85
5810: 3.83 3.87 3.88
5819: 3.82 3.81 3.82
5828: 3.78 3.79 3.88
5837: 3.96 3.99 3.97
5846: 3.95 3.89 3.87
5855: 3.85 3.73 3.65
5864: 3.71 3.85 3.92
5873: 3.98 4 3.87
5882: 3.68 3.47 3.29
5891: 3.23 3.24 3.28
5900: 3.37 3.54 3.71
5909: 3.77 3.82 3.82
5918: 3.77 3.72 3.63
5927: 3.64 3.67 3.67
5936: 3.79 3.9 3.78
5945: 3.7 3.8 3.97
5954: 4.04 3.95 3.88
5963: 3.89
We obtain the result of 3.1 angstrom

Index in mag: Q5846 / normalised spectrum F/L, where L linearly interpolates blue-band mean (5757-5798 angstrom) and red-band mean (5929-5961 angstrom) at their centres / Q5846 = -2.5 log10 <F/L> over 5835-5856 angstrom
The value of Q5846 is -0.04 mag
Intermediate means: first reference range 3.76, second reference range 3.83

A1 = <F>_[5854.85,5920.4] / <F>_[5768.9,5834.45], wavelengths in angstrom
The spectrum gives 1.0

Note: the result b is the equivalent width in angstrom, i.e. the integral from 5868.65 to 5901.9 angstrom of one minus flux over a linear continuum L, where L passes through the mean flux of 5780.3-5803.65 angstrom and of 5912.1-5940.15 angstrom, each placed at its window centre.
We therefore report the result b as 1.5 angstrom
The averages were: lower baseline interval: 3.75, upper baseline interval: 3.74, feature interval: 3.57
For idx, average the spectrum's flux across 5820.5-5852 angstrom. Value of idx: 3.88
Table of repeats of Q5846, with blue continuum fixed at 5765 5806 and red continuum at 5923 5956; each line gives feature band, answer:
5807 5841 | -0.023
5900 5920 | 0.021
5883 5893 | 0.134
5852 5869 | 0.002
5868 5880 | -0.046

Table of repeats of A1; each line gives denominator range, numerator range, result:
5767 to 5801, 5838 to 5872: 1.03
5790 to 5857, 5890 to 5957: 0.95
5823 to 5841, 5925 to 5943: 0.97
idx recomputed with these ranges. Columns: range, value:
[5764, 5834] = 3.8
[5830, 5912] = 3.72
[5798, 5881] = 3.87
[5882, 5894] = 3.36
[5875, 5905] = 3.49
